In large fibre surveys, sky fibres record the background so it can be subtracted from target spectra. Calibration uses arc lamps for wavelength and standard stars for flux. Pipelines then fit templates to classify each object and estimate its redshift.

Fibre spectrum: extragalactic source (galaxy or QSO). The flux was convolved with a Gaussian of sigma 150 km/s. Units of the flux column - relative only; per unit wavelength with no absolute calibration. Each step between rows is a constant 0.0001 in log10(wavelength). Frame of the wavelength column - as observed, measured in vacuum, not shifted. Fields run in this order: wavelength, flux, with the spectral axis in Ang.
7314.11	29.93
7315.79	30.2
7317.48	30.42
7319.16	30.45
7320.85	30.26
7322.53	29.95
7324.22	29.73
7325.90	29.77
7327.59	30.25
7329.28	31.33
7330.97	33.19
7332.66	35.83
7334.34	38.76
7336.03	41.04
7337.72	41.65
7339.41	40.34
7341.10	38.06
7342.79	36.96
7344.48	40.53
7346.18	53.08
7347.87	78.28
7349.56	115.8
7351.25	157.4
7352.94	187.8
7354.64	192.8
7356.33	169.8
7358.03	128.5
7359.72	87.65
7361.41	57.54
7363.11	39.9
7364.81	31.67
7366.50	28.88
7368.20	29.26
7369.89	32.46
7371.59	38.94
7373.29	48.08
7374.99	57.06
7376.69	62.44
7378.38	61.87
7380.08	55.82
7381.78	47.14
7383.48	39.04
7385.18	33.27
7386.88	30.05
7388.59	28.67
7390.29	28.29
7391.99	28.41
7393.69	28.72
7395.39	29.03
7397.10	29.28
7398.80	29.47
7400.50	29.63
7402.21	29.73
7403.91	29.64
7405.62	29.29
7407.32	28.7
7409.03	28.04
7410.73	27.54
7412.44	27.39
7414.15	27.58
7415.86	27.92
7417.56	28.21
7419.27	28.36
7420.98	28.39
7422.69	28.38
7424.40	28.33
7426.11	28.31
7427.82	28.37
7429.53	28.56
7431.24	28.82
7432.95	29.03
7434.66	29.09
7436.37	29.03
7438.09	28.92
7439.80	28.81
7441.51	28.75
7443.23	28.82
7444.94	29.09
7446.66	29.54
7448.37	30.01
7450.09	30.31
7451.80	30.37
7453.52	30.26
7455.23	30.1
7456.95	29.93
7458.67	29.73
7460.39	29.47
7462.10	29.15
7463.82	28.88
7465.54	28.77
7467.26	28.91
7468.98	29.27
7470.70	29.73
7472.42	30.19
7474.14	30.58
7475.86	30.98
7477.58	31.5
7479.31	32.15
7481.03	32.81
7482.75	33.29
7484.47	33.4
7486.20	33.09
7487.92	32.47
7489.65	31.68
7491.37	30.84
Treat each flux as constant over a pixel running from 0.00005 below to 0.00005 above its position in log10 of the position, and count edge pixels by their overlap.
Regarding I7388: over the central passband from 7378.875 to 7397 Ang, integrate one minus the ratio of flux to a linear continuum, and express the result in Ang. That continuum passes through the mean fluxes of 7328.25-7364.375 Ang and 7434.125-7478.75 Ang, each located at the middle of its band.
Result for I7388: 7.5 Ang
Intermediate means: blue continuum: 77.6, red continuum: 29.6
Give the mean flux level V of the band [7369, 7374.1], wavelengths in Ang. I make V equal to 39.7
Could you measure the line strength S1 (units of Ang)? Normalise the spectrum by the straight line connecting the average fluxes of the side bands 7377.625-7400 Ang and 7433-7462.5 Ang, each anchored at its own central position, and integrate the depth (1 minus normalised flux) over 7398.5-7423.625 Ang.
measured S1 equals 3.7 Ang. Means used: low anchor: 35.9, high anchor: 29.5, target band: 28.5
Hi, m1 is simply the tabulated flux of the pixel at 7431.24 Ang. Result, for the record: 28.82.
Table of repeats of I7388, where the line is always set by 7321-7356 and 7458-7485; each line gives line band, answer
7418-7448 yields 8.64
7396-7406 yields 3.95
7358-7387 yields 3.92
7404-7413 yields 3.56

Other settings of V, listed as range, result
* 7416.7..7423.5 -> 28.3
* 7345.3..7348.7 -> 65.3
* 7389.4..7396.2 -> 28.6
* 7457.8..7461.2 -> 29.6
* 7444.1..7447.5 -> 29.3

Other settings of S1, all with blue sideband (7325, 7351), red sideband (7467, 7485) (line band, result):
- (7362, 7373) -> 2.4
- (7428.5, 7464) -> 5.5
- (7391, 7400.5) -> 2.8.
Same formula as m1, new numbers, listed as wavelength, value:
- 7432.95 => 29.03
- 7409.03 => 28.04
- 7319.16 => 30.45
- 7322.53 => 29.95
